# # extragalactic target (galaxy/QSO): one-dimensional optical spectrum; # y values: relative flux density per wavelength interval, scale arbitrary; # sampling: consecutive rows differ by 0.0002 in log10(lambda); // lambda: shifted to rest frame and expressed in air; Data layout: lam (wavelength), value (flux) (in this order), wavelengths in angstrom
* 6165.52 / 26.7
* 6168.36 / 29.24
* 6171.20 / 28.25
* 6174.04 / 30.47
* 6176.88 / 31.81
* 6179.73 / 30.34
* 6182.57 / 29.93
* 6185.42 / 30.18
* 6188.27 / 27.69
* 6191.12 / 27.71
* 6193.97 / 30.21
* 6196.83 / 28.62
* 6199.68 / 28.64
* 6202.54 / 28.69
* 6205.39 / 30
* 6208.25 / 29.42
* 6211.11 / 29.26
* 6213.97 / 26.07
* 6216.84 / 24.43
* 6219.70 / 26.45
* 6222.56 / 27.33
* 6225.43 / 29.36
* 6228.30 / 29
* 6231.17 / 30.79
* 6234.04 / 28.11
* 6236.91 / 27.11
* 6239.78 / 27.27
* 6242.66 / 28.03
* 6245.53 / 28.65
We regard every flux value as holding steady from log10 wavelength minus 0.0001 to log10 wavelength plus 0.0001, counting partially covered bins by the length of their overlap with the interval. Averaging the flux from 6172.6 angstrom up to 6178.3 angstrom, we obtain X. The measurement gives 31.2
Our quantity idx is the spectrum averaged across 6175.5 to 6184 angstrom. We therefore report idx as 30.7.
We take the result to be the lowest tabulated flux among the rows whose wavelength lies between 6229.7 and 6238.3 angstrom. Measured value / 27.11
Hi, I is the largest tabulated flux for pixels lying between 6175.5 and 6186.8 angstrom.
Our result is 31.81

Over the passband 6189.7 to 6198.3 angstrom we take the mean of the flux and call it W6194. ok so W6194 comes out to 28.8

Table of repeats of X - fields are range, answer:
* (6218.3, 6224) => 26.9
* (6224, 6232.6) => 29.7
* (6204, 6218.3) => 27.8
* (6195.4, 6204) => 28.7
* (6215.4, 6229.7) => 27.3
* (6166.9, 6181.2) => 30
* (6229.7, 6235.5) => 29.4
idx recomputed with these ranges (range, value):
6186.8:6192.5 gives 27.7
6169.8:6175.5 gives 29.4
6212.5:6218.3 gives 25.3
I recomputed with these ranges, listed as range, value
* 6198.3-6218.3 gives 30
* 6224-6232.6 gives 30.79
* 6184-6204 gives 30.21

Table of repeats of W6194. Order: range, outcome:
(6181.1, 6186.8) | 30.1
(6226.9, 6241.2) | 28.5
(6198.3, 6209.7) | 29.2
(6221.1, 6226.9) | 28.3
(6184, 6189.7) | 28.9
